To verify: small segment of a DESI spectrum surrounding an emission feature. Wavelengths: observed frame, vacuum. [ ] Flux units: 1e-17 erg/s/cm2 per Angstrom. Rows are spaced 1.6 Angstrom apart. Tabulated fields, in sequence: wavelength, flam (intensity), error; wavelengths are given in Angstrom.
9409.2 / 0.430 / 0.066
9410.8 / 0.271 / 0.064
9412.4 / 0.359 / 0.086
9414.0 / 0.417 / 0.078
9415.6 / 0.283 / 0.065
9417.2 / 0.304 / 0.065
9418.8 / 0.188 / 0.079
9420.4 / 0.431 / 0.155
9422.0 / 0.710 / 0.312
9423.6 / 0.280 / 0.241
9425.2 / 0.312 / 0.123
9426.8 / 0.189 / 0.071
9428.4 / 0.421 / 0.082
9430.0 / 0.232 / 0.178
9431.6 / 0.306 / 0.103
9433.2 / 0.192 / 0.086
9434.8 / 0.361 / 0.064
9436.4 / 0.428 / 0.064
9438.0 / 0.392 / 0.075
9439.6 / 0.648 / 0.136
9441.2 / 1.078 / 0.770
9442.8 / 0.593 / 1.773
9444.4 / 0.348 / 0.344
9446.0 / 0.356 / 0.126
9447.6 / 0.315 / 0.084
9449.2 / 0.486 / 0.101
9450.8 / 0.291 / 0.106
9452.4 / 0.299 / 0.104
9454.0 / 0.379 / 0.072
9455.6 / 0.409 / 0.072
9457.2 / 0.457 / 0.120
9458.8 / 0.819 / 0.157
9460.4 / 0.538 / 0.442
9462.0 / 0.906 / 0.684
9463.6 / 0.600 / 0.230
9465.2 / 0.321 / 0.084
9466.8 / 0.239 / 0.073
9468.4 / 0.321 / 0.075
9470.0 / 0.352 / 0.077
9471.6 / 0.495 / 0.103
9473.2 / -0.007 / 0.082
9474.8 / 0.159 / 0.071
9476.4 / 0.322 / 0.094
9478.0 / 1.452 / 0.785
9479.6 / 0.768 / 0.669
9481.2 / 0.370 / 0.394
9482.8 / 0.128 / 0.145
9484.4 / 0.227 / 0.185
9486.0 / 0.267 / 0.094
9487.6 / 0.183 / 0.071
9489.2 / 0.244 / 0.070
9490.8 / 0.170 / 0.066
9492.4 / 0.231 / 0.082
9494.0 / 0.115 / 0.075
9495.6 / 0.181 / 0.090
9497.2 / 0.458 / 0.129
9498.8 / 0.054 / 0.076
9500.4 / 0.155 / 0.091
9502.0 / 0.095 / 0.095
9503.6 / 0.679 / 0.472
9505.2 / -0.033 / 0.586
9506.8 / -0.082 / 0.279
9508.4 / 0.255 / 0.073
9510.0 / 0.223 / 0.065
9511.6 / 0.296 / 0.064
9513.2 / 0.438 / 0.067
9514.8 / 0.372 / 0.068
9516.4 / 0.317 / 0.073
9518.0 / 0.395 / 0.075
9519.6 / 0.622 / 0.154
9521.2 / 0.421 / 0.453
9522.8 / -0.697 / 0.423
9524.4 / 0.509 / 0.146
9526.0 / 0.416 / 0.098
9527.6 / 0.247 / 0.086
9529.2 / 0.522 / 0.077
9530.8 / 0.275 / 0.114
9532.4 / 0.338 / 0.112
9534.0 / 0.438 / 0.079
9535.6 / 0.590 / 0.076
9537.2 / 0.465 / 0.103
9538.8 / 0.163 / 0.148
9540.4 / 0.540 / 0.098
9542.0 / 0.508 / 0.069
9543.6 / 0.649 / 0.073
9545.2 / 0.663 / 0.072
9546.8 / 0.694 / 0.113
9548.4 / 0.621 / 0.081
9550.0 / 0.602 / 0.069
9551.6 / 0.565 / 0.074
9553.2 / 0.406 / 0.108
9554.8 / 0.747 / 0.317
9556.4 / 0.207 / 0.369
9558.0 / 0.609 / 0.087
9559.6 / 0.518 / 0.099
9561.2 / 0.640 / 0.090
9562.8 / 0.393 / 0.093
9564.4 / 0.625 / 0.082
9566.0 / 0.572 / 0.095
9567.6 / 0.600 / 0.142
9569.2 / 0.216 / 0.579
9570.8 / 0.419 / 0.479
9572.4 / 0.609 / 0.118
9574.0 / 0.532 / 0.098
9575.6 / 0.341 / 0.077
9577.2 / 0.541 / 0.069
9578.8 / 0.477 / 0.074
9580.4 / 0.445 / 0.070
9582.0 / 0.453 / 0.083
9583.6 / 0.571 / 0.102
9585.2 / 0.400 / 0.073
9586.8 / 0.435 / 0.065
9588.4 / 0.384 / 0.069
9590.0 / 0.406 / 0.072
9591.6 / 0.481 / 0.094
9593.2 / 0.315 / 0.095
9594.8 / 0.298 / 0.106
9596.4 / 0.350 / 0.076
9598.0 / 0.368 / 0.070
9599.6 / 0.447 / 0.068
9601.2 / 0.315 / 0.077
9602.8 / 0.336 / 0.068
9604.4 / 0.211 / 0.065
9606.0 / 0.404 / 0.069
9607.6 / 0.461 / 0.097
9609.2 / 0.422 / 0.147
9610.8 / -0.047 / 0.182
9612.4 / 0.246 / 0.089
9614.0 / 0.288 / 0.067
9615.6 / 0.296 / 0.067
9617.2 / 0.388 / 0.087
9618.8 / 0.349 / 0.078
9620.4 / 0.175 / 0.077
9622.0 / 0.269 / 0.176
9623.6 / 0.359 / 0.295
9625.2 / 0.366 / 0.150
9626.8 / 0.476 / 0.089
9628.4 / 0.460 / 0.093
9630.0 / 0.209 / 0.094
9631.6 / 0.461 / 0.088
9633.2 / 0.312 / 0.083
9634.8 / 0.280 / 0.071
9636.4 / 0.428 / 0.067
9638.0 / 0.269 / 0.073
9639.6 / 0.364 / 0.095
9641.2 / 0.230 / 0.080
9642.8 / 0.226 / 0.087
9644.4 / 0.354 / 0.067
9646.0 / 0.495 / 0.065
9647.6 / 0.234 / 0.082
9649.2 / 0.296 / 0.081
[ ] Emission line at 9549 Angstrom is Mg II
